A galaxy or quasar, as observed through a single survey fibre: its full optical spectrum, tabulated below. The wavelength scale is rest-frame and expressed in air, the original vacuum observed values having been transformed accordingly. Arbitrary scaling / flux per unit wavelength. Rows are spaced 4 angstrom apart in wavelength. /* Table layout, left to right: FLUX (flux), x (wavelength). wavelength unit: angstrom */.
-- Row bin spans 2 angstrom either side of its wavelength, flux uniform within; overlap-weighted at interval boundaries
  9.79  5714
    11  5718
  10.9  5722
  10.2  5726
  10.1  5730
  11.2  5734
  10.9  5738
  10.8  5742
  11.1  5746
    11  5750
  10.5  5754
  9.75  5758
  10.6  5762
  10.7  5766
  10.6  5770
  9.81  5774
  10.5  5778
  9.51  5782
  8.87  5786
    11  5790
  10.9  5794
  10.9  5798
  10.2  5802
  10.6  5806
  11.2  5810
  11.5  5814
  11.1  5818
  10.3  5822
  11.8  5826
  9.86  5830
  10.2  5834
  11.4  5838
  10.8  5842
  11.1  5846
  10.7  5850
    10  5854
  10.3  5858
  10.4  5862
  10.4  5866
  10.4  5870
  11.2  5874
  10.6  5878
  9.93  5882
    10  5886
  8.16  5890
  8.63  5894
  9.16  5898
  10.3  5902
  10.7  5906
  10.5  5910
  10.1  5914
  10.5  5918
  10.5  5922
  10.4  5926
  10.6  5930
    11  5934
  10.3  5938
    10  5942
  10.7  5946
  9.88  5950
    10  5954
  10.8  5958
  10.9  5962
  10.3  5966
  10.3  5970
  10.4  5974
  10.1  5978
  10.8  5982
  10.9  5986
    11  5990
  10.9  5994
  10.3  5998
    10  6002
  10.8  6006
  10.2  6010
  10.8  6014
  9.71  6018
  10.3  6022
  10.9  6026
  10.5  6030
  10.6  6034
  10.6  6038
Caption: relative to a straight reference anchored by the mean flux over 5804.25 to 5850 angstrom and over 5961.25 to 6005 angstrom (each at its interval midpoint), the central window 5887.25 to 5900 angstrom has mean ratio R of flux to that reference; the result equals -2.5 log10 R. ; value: 0.22 mag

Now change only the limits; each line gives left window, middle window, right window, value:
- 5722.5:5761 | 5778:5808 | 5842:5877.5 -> 0.03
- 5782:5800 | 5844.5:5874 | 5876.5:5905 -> -0.08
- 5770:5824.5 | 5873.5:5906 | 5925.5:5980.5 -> 0.08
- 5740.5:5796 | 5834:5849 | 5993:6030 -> -0.06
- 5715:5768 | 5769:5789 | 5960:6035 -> 0.08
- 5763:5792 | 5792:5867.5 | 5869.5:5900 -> -0.08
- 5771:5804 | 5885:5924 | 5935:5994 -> 0.06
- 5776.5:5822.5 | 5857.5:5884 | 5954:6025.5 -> 0.01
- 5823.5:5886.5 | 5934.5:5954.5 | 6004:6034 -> 0.03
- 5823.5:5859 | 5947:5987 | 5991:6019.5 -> 0.01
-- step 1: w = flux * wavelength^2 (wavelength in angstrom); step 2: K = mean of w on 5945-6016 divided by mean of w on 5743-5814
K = 1.07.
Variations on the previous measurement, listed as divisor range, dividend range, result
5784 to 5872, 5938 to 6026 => 1.03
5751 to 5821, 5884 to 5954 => 1.01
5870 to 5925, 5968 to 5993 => 1.09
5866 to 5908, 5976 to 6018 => 1.10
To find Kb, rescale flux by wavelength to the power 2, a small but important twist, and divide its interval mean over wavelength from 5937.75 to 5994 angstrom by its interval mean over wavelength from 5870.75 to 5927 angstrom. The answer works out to 1.07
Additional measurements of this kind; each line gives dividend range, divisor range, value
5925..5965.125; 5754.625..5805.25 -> 1.07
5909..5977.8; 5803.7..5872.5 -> 1.01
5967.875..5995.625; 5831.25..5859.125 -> 1.05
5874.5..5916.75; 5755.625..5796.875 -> 1.00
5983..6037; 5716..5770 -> 1.08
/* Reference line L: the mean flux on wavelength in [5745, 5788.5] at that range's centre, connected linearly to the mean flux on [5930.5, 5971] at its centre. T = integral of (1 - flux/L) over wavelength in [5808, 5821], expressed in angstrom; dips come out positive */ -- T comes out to -1.1 angstrom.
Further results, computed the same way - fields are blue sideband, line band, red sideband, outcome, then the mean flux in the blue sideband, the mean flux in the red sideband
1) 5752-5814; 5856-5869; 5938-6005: 0.08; 10.4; 10.5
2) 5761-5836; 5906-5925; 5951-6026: 0.12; 10.5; 10.5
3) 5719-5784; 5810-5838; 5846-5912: -1.56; 10.5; 10.1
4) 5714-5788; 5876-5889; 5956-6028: 0.57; 10.4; 10.5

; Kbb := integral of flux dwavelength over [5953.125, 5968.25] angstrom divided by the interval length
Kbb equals 10.5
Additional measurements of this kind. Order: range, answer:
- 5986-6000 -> 10.8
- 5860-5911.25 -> 10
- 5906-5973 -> 10.4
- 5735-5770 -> 10.7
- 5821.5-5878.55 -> 10.6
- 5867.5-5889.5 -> 10.3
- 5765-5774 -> 10.5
